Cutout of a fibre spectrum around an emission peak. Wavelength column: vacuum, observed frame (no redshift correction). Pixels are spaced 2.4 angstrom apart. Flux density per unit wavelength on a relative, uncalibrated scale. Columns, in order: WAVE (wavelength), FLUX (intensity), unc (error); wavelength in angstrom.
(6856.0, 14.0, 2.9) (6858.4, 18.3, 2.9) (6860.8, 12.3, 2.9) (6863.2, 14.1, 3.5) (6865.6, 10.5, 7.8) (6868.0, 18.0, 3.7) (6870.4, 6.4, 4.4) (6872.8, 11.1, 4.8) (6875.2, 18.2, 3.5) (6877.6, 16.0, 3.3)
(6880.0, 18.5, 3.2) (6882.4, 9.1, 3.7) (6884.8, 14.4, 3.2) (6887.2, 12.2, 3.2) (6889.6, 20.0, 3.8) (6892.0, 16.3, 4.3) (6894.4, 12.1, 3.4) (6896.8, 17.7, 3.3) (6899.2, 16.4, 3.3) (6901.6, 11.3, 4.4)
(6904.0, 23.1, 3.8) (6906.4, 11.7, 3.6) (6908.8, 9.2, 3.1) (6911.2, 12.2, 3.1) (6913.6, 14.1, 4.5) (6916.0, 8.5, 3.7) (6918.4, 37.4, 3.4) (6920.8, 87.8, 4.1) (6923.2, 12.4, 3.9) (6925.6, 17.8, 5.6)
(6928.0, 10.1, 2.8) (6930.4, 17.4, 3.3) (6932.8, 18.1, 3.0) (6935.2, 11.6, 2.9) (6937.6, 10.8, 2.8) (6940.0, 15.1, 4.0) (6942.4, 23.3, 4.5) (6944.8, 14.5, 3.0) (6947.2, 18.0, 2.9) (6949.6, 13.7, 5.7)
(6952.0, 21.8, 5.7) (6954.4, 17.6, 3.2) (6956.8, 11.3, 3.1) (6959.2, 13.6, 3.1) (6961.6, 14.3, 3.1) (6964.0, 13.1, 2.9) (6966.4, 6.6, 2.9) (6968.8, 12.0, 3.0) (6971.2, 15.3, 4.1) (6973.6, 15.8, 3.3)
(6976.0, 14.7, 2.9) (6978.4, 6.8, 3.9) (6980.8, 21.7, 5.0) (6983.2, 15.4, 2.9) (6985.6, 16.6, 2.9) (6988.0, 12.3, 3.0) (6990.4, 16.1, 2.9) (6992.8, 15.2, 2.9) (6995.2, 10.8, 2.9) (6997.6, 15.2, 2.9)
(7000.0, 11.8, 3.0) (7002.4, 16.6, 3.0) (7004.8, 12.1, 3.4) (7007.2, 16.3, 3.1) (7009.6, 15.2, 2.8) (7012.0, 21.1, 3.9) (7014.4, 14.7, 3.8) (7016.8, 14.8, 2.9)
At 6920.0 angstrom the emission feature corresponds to Halpha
